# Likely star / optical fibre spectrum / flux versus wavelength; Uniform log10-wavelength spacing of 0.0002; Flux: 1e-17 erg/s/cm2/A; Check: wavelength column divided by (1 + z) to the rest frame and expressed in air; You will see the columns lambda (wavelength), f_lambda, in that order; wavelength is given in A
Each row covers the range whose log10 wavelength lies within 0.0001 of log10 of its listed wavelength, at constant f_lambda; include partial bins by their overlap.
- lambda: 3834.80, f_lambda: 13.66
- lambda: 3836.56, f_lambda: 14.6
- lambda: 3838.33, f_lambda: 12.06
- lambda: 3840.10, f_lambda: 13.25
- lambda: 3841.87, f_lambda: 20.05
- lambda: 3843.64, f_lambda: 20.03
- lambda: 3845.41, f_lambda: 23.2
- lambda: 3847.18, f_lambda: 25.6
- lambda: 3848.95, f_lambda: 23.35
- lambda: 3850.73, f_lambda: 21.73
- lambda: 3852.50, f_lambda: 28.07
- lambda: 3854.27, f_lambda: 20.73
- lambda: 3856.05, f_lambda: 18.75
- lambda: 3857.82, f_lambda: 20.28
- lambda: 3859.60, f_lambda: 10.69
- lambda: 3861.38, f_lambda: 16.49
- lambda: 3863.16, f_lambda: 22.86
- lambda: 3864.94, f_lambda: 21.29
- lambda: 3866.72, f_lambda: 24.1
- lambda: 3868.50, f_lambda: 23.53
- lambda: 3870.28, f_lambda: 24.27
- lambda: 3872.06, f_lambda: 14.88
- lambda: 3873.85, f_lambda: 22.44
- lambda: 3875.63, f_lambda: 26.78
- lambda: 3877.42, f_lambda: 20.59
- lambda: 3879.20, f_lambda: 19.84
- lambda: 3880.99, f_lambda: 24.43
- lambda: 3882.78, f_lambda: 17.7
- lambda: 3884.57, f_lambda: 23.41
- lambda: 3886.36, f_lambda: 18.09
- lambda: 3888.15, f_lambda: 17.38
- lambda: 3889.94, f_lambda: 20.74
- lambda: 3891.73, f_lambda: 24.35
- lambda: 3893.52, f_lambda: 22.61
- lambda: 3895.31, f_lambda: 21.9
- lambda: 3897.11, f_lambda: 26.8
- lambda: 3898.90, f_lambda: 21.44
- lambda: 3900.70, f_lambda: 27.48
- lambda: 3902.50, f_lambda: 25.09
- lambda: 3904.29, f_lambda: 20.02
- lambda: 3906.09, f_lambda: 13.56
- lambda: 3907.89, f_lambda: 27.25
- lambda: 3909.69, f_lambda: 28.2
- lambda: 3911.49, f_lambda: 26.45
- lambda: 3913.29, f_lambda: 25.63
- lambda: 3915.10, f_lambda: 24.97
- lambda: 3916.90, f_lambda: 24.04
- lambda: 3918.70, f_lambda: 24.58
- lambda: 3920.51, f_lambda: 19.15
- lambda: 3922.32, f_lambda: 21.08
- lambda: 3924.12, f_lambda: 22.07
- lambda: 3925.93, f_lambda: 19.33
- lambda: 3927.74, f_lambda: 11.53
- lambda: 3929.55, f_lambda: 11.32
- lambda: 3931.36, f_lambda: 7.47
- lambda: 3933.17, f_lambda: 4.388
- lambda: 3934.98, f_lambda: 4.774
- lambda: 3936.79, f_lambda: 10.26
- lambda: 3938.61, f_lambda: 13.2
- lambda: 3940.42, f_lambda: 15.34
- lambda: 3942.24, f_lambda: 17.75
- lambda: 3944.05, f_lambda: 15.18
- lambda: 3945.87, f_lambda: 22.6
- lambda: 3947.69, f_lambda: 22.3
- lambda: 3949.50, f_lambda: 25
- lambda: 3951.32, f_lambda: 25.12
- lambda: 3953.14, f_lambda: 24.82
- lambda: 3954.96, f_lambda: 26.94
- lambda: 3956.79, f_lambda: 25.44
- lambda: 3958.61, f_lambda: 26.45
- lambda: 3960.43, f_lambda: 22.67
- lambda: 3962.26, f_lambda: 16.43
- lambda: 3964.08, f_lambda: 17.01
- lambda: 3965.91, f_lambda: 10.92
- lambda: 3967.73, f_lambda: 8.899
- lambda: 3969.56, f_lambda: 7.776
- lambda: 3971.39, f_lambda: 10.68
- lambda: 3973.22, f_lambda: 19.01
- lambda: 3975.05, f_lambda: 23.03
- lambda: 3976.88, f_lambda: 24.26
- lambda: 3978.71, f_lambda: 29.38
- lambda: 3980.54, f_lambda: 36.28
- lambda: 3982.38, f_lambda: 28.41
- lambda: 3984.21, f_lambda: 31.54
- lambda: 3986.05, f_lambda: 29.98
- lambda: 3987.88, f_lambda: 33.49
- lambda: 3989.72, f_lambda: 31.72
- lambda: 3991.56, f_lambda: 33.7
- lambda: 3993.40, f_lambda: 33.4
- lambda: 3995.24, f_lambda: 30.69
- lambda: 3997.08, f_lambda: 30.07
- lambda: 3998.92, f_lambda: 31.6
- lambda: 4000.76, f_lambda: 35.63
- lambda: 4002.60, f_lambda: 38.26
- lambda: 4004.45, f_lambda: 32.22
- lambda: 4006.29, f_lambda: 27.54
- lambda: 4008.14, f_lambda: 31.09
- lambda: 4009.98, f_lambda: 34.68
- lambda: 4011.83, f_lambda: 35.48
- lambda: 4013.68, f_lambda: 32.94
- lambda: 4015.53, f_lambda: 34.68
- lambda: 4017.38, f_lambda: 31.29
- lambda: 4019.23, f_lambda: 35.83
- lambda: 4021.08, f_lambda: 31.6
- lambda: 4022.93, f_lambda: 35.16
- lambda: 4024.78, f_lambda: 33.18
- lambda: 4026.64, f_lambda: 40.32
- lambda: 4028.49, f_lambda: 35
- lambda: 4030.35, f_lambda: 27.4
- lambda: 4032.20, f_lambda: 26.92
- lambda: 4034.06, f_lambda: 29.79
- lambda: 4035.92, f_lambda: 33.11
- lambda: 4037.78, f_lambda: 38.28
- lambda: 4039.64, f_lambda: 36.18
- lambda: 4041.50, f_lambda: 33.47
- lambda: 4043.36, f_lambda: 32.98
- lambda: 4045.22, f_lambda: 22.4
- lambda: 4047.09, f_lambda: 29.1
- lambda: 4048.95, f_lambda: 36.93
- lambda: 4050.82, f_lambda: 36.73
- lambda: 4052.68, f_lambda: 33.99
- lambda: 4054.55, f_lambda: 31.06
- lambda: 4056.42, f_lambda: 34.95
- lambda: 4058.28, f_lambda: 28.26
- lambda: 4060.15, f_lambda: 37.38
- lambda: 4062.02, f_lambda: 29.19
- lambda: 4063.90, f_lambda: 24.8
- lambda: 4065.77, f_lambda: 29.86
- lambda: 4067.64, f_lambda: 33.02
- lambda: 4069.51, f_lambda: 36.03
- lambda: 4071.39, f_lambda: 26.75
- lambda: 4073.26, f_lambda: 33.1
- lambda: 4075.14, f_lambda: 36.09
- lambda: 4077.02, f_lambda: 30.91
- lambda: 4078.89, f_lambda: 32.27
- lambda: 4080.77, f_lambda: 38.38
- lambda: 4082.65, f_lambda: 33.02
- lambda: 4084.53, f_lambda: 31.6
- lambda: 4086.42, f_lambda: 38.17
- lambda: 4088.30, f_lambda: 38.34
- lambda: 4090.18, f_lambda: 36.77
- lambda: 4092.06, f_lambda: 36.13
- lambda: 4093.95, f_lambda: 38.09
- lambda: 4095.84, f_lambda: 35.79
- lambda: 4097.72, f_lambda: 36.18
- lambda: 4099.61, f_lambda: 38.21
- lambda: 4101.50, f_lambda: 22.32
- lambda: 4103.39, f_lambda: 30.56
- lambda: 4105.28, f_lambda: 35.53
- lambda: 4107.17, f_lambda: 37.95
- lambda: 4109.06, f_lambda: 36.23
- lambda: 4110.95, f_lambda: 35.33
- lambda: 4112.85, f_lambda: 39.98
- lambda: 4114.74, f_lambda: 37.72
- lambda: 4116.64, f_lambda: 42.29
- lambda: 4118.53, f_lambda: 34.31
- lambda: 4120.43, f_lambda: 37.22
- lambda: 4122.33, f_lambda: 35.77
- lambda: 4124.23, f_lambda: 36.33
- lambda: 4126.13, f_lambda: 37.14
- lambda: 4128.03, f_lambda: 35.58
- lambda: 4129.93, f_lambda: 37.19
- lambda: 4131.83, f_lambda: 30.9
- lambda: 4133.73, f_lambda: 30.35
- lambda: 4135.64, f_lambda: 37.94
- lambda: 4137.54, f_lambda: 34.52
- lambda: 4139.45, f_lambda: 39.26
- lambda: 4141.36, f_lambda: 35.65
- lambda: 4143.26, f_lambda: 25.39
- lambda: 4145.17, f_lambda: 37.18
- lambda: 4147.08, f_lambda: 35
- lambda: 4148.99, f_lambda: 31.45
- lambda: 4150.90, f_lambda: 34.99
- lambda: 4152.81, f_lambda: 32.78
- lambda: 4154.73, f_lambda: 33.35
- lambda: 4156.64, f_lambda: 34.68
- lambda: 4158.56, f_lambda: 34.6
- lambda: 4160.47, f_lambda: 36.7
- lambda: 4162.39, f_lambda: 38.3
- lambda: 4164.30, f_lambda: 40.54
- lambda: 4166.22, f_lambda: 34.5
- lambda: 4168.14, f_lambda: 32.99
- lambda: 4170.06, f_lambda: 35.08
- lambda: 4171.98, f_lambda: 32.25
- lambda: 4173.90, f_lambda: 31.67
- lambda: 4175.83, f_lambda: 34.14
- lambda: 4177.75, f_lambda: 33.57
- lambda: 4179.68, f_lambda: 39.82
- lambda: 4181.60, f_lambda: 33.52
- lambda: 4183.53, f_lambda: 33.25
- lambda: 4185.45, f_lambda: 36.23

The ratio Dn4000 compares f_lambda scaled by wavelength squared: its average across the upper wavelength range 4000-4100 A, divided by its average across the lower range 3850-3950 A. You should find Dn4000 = 1.8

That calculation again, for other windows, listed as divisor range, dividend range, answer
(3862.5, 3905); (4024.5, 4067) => 1.58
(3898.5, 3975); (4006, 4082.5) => 1.83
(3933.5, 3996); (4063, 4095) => 1.62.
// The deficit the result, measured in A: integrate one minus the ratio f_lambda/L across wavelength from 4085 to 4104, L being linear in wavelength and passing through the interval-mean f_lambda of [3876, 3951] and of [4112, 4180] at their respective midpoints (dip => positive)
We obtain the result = -1.94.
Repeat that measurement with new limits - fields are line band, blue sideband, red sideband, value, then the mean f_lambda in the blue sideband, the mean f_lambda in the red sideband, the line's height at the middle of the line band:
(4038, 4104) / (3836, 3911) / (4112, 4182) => -3.8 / 21.3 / 35.3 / 31.4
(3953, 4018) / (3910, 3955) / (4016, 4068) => -4.2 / 18.6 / 32.4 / 25.3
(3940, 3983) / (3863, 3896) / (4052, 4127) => 9.2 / 21.6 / 34.4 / 26.6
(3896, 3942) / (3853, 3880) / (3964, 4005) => 8.1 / 20.6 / 26.6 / 23.3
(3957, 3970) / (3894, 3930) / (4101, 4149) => 4.5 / 22.2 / 35.2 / 25.4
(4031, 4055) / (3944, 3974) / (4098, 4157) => -4.6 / 19.4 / 35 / 27.1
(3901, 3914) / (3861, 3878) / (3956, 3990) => -1.0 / 21.9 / 22.6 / 22.2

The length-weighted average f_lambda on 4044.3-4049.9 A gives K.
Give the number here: 29.5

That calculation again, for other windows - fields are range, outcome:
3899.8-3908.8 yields 22.7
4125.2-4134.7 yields 34.2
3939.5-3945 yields 16.1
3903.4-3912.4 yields 23.1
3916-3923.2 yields 22.2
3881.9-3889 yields 19.2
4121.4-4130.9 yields 36.4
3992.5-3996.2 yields 32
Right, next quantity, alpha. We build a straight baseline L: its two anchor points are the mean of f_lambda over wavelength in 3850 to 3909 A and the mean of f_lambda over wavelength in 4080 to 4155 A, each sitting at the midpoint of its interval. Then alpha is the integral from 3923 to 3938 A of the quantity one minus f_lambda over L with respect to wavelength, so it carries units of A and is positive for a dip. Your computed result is 7.9 A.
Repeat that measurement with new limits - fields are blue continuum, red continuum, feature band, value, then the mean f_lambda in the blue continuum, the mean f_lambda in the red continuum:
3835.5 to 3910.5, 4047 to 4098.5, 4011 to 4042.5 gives -2.78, 21.2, 33.8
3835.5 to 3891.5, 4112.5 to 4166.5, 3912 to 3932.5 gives 3.80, 20.4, 35.5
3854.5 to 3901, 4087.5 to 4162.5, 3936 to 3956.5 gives 4.14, 21.2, 35.3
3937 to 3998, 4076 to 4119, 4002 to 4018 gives -3.44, 23.2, 35.5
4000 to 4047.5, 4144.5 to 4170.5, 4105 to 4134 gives -1.60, 32.9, 35.1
